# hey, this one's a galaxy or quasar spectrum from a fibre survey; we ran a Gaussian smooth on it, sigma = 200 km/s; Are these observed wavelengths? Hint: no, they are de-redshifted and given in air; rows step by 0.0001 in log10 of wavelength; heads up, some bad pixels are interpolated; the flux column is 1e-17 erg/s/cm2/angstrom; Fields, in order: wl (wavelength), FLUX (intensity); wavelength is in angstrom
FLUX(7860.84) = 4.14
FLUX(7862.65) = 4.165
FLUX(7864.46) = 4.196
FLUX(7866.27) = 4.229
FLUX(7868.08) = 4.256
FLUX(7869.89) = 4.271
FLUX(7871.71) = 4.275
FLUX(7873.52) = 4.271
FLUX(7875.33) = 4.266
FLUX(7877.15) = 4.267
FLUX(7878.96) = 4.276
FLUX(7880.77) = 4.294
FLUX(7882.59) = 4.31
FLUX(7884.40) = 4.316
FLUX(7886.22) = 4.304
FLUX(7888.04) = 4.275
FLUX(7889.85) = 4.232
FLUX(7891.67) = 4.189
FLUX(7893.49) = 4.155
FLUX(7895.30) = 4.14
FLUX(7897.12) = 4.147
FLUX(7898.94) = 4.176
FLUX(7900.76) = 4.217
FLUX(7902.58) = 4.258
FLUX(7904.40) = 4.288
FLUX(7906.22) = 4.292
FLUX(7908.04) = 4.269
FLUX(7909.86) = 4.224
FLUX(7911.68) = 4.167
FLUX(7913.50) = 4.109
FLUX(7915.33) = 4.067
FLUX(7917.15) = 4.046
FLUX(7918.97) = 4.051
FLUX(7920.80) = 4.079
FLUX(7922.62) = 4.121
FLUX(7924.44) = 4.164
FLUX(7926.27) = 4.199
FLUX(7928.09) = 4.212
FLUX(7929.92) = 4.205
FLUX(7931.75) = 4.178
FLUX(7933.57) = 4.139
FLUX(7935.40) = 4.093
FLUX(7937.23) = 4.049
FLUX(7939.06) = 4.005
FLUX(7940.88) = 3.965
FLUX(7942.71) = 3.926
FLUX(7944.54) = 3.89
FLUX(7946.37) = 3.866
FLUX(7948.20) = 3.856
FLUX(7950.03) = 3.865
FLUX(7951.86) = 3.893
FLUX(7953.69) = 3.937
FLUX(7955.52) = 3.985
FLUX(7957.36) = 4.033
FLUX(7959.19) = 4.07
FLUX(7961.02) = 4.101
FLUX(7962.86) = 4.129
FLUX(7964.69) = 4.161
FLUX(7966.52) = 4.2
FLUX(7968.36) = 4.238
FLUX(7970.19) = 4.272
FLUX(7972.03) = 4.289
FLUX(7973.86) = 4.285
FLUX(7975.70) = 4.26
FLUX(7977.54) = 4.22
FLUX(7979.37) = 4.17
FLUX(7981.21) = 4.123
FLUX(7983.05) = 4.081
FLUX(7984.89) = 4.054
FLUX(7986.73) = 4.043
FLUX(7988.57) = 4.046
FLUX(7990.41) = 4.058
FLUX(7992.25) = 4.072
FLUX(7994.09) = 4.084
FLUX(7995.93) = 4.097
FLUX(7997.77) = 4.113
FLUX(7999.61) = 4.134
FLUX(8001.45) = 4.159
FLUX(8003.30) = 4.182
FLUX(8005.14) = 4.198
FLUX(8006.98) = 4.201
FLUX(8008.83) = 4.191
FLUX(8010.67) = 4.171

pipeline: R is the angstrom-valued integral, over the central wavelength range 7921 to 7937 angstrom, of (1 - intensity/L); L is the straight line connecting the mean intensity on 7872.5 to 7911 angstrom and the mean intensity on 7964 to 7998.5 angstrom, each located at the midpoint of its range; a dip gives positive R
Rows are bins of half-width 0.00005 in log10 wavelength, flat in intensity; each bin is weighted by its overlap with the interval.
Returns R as 0.2 angstrom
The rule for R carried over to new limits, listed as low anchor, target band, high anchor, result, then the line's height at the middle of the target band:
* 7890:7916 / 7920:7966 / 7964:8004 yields 1.4 angstrom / 4.17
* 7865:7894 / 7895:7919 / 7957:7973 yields 0.3 angstrom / 4.23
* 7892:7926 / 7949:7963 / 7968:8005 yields 0.5 angstrom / 4.16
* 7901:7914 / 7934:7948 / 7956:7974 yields 0.8 angstrom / 4.2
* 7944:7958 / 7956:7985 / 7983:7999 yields -1.3 angstrom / 3.99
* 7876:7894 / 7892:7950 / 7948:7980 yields 1.2 angstrom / 4.2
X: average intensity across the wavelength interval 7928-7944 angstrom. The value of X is 4.07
